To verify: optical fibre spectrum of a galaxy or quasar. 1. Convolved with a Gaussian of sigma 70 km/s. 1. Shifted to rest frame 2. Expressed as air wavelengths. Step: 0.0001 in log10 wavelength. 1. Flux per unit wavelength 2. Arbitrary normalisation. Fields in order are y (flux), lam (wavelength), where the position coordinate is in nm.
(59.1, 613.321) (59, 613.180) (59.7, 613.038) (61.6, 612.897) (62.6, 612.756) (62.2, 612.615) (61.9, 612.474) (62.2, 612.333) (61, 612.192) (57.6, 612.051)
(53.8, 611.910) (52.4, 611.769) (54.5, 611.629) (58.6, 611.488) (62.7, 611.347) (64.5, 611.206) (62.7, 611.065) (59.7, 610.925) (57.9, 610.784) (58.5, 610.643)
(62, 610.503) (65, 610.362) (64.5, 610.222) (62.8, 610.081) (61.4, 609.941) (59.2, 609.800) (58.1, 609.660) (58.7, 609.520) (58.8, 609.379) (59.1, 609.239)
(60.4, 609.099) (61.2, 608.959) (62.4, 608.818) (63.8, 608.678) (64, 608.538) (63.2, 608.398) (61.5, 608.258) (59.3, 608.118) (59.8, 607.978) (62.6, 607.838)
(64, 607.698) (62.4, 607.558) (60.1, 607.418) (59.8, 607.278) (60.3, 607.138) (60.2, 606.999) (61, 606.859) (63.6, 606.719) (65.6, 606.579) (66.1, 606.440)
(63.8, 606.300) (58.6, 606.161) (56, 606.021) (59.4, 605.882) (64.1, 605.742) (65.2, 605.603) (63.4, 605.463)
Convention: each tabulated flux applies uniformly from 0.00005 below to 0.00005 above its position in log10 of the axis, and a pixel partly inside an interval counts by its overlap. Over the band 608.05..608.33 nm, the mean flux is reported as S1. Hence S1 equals 60.5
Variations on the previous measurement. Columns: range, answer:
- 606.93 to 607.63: 60.6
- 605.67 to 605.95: 61.8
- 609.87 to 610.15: 62.1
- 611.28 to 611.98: 56.4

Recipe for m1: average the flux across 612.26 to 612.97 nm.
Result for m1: 62.1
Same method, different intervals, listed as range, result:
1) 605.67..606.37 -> 60.4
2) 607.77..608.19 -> 60.6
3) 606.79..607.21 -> 60.5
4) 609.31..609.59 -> 58.6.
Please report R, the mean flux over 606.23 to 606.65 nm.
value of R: 65.2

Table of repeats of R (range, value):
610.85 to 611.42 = 62.3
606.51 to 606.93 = 63.3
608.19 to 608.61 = 63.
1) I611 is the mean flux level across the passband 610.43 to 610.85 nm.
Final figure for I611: 59.5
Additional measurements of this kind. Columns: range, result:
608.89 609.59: 59.7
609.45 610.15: 60.1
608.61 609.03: 62.4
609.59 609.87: 58.8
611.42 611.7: 56.6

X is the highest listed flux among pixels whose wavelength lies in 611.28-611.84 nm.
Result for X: 62.7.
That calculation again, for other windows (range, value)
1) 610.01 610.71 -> 65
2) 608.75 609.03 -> 62.4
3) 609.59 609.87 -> 59.2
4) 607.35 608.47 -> 64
